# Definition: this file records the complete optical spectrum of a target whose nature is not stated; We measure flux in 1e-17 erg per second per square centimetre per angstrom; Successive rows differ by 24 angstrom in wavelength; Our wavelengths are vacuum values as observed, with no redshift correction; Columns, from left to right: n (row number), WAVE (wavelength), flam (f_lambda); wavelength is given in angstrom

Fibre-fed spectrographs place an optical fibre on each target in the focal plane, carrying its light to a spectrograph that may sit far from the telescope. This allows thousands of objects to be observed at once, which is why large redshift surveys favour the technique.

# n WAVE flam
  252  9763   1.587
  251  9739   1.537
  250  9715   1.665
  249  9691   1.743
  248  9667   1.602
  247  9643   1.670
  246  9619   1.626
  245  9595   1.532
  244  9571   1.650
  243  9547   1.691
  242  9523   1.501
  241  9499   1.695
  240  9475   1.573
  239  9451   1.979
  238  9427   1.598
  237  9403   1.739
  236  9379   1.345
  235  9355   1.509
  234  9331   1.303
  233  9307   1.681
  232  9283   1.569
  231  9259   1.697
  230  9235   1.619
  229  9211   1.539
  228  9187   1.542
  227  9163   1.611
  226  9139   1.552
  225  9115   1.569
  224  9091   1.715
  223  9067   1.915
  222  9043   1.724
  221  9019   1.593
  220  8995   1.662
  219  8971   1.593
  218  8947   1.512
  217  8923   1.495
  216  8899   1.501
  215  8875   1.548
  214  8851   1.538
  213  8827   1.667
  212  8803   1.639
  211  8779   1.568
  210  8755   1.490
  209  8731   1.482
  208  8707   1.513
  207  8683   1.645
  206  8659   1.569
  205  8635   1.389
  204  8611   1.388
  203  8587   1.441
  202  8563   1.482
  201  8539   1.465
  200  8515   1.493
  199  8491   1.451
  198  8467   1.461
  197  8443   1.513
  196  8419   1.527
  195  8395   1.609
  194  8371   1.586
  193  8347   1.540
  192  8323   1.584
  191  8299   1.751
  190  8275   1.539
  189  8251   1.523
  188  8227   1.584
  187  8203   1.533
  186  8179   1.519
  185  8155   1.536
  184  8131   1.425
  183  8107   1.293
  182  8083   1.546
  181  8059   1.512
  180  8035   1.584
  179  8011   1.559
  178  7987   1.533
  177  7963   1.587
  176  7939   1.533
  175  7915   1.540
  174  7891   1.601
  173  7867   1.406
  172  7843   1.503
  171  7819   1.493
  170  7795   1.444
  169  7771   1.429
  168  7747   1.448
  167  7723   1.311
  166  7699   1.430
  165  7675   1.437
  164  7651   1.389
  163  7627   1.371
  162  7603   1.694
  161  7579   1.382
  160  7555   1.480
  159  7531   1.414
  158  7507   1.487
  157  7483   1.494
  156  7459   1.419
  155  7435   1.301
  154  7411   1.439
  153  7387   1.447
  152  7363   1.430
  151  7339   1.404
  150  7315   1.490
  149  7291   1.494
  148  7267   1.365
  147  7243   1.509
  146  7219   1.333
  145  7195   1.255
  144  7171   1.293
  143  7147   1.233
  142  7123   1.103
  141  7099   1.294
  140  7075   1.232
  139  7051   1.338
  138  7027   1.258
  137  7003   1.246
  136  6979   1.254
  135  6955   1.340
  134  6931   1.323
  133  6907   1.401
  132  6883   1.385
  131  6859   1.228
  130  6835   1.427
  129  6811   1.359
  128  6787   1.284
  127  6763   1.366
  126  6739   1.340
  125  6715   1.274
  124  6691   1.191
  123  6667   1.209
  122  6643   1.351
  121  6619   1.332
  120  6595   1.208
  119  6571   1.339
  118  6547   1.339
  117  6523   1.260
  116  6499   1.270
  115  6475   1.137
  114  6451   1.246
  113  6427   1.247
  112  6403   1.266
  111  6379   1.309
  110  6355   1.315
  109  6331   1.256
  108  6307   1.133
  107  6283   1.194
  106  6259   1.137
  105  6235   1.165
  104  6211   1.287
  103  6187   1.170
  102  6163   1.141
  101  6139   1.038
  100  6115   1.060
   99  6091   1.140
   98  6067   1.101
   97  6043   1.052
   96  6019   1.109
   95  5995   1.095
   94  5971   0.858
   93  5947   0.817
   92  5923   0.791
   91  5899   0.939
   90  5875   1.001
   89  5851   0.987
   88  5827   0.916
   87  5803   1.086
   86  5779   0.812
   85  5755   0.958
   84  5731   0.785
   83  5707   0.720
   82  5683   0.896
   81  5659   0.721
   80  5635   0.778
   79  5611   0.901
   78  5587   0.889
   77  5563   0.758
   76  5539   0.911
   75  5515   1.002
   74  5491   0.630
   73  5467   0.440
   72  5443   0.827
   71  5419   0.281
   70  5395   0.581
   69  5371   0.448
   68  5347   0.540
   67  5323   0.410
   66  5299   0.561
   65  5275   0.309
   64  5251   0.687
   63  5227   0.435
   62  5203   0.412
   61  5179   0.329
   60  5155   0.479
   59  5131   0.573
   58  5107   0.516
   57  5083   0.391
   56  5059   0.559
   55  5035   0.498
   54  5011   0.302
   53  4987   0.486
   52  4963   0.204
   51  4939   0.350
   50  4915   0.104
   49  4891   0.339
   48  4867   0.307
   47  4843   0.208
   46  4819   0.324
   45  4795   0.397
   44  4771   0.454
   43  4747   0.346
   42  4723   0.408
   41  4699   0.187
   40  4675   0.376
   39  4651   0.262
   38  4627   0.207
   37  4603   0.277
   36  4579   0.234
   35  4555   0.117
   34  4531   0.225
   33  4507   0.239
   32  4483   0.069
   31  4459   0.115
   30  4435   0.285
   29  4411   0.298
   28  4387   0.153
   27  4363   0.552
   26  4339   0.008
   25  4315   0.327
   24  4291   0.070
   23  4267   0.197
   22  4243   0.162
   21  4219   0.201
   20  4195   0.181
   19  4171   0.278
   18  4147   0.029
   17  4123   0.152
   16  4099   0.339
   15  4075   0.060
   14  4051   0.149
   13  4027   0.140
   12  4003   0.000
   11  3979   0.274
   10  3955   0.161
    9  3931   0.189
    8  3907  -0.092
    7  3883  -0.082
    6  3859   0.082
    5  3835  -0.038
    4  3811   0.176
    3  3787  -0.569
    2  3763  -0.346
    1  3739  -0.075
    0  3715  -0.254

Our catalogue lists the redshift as 0.377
